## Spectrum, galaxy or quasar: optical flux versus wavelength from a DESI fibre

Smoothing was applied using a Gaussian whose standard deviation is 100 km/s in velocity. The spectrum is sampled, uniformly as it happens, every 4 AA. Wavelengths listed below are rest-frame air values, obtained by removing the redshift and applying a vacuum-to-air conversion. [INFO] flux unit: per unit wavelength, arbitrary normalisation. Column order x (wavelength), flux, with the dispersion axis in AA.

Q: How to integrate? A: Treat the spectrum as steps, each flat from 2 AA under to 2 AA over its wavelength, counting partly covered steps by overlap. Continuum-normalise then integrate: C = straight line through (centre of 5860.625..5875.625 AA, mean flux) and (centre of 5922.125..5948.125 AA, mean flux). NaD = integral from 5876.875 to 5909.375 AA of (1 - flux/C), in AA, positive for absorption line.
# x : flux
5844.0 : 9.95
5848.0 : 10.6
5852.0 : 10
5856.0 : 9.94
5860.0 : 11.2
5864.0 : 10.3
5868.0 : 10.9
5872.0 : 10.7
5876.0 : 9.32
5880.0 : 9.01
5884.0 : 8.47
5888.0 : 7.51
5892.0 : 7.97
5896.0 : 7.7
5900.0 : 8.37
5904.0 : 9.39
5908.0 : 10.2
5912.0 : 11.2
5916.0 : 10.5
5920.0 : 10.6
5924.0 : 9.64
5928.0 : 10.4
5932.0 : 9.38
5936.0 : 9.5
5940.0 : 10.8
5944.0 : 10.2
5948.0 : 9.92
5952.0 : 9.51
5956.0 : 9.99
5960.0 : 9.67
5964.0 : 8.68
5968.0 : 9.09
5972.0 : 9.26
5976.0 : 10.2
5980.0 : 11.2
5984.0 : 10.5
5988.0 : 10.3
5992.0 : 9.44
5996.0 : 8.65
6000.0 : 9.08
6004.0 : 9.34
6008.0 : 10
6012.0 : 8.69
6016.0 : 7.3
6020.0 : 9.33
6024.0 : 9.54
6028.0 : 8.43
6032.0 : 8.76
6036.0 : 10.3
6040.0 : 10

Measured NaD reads 5.5 AA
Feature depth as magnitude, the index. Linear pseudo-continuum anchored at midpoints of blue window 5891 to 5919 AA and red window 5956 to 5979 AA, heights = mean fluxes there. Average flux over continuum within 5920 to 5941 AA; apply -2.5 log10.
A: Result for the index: -0.06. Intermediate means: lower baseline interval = 9.43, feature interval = 9.97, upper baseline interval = 9.51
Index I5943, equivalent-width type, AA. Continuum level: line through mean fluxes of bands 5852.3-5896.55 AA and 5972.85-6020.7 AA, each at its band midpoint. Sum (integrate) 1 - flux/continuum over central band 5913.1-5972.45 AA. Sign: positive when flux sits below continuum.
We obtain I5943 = -2.3 AA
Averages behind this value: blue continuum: 9.44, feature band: 9.84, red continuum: 9.5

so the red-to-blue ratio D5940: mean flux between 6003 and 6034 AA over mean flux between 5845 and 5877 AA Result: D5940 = 0.86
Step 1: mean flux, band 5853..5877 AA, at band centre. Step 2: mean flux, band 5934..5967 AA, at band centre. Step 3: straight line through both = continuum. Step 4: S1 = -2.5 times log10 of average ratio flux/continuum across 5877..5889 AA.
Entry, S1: 0.21 mag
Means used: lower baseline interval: 10.4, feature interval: 8.48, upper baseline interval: 9.76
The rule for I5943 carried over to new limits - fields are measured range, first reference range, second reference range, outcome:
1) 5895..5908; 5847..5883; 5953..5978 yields 1.4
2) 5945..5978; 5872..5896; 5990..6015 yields -2.3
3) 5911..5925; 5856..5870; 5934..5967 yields -0.5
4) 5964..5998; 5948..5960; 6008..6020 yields -2.0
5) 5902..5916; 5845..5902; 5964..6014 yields -1.2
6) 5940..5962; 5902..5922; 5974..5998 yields 0.6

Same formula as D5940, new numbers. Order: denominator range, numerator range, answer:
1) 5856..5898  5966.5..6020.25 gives 1.01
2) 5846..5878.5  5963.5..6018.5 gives 0.91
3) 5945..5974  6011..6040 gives 0.95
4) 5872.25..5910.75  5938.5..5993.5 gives 1.13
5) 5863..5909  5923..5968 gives 1.07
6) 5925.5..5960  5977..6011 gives 0.99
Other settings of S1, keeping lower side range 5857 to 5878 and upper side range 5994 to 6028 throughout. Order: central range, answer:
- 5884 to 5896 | 0.29 mag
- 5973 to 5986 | -0.14 mag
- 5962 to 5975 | 0.03 mag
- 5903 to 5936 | -0.03 mag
